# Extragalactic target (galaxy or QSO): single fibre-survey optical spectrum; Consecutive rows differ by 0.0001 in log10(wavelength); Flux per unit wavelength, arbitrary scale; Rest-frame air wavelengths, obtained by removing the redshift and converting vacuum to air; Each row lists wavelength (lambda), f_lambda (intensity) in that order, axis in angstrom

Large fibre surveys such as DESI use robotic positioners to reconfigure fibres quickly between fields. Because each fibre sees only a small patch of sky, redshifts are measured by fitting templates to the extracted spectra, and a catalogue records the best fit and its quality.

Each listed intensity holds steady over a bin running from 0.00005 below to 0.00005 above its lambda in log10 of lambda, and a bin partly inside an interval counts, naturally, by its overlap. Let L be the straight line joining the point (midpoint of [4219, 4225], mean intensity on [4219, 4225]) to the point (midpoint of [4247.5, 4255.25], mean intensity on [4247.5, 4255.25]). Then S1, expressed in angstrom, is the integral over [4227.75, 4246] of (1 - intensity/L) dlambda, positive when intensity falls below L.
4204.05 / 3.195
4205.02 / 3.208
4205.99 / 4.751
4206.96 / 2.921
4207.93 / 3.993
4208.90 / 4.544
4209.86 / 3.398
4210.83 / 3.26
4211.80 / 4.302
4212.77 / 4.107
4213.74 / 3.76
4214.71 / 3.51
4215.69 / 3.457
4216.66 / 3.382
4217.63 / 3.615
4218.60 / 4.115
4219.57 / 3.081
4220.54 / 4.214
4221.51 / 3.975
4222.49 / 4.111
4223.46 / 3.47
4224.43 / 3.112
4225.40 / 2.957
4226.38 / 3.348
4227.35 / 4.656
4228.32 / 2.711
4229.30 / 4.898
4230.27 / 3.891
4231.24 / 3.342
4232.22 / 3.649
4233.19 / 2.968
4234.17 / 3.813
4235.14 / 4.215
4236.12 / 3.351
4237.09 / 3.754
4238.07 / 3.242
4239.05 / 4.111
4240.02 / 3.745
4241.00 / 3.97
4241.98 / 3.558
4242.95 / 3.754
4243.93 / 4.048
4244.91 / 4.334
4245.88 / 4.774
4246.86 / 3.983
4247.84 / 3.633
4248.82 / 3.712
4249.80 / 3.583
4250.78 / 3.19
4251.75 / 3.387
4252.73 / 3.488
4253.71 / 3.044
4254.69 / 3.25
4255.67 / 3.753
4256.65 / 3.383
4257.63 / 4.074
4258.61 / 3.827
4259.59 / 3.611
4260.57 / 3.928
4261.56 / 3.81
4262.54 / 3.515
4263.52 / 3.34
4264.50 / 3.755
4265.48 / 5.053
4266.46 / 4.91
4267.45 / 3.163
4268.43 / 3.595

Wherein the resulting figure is -1.3 angstrom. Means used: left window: 3.66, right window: 3.41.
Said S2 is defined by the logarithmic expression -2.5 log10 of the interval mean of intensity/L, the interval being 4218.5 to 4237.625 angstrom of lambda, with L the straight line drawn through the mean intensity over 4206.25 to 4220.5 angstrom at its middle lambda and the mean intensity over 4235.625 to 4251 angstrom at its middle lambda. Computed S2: 0.02 mag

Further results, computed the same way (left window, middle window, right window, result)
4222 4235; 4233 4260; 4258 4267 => 0.028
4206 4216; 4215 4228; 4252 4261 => 0.028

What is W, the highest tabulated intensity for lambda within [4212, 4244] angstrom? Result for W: 4.898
